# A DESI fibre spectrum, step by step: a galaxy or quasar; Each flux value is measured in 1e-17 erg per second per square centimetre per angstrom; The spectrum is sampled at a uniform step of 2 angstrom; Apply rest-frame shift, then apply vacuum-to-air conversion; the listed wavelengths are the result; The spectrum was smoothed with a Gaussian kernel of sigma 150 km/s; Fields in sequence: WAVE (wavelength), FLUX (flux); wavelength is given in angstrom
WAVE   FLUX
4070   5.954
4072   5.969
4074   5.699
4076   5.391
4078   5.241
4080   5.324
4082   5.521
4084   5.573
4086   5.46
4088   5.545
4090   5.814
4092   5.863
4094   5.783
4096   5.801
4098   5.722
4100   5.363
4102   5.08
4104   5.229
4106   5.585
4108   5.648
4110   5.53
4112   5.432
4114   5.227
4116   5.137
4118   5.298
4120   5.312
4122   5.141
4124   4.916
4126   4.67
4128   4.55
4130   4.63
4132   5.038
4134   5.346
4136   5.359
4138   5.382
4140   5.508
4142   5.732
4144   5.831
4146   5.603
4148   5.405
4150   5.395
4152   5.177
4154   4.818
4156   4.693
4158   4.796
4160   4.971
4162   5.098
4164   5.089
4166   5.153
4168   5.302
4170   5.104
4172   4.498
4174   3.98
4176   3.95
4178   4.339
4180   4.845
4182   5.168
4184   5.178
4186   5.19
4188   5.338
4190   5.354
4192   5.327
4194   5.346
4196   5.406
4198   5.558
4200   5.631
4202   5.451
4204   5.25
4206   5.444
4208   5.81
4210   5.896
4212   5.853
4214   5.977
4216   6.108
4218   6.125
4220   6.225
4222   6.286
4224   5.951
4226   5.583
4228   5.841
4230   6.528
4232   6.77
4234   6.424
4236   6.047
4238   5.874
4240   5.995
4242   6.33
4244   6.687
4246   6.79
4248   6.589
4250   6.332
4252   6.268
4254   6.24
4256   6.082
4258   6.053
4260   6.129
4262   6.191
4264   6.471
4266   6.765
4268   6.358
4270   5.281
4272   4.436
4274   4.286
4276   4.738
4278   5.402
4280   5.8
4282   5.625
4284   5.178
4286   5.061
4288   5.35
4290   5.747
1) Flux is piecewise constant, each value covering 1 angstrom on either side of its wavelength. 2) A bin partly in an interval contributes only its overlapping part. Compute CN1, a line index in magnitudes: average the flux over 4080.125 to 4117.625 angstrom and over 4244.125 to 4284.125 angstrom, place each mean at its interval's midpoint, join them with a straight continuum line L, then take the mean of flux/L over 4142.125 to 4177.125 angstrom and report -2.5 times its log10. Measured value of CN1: 0.13 mag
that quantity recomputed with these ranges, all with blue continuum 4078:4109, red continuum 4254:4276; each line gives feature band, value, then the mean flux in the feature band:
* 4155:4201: 0.132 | 5.01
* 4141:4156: 0.048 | 5.37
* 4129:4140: 0.084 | 5.18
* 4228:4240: -0.095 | 6.26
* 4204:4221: -0.035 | 5.89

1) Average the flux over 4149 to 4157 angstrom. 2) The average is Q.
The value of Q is 5.02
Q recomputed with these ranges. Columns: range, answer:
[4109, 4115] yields 5.4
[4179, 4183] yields 5.01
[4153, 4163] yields 4.88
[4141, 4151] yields 5.59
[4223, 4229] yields 5.79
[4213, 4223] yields 6.14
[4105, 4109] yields 5.62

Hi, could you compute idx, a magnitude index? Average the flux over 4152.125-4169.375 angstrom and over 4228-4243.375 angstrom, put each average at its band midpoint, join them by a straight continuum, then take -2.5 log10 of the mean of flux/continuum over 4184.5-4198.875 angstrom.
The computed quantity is 0.03 mag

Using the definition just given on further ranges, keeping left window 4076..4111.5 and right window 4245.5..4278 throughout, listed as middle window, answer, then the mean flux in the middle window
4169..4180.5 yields 0.27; 4.44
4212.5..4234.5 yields -0.06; 6.15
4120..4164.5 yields 0.10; 5.15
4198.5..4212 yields 0.03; 5.6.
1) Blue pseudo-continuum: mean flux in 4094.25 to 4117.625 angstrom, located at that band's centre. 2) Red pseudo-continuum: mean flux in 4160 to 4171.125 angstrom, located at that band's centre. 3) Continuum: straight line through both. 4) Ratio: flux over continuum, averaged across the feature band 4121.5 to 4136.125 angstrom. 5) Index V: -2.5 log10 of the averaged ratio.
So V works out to 0.08 mag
